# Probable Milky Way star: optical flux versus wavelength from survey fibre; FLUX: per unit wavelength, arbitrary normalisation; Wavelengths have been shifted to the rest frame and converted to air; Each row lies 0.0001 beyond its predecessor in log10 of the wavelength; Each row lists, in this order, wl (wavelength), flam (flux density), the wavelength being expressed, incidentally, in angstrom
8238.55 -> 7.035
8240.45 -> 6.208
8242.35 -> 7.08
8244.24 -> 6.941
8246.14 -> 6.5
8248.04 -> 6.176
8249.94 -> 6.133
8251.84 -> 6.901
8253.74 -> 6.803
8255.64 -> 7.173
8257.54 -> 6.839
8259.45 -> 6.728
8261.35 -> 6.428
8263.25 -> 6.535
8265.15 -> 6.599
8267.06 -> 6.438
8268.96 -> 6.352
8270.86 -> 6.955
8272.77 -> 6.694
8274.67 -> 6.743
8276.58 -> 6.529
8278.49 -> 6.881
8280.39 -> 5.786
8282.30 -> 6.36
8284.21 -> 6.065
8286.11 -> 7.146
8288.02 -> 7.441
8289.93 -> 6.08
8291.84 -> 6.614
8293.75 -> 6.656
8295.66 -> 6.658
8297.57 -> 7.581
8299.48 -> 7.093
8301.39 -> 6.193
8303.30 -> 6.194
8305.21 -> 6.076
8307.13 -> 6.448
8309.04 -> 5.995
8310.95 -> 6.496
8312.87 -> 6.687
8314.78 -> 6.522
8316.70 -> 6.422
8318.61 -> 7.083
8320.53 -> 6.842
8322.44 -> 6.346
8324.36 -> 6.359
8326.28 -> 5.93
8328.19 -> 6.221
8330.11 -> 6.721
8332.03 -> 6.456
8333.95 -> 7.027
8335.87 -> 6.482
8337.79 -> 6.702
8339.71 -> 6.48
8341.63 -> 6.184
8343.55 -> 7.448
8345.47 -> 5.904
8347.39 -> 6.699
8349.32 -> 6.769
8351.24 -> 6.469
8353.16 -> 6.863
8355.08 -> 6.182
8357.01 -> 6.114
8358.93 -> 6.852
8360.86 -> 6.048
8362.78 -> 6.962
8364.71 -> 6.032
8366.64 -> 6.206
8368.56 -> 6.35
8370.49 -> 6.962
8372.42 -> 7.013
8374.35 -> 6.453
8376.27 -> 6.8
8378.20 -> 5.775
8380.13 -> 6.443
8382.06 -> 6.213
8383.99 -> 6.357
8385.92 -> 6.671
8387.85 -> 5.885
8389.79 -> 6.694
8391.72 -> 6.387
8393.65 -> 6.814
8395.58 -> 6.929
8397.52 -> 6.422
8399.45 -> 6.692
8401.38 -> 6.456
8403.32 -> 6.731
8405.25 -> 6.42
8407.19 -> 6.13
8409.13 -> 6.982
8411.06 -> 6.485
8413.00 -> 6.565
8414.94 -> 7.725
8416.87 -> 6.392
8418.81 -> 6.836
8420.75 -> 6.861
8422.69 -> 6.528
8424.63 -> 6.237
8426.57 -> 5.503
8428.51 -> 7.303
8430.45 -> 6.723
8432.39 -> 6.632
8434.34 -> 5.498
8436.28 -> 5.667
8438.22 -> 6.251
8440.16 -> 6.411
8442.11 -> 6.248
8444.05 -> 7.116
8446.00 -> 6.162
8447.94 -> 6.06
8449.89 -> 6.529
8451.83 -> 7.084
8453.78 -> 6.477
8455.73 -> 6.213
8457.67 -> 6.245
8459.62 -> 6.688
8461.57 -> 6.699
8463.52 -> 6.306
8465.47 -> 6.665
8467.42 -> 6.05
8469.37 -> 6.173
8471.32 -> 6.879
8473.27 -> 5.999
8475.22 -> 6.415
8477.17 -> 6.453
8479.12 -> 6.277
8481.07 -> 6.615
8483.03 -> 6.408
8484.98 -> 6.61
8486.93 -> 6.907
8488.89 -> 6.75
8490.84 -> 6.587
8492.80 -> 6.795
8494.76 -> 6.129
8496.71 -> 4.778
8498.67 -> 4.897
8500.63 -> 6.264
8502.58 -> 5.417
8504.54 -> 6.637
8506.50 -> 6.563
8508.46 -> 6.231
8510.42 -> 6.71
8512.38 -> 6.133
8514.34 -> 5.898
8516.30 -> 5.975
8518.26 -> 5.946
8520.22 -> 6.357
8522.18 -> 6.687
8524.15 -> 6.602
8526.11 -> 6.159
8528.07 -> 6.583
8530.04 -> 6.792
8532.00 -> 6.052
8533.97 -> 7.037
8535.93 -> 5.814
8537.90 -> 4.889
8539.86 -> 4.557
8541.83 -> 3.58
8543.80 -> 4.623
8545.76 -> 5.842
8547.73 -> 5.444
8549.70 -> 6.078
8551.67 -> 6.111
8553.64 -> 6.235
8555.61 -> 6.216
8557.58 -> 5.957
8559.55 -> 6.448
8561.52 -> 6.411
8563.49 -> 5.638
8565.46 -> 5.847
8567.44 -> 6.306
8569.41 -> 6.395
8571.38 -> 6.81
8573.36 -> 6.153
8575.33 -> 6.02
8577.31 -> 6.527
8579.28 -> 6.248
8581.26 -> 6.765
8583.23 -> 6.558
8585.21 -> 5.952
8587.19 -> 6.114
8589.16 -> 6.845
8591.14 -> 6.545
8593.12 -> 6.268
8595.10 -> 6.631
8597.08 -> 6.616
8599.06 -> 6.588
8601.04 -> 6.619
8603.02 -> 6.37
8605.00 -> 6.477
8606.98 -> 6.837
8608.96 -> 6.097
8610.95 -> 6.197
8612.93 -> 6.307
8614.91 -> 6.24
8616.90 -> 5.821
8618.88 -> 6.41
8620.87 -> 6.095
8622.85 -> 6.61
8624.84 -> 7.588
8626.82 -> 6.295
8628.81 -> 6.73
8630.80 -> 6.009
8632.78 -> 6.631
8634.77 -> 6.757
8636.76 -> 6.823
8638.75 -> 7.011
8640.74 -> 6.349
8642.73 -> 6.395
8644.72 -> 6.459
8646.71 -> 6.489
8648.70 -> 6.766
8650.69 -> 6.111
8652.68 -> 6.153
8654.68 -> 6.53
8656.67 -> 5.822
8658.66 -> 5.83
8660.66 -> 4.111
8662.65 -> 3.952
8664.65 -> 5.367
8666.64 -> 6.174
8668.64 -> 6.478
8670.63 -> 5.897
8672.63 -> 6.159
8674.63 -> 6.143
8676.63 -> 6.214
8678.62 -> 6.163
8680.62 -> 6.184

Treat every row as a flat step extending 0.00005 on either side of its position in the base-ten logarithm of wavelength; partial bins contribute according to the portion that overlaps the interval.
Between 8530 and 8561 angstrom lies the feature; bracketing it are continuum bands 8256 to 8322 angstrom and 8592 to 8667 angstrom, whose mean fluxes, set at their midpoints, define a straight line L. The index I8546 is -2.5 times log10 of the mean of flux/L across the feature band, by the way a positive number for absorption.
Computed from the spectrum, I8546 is 0.117 mag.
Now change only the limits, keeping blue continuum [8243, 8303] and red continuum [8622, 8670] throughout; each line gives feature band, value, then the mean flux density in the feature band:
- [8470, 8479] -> 0.000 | 6.42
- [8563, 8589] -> 0.002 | 6.29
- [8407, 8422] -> -0.048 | 6.78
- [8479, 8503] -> 0.034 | 6.2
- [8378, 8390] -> 0.038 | 6.3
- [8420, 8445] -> 0.015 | 6.38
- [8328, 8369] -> 0.007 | 6.51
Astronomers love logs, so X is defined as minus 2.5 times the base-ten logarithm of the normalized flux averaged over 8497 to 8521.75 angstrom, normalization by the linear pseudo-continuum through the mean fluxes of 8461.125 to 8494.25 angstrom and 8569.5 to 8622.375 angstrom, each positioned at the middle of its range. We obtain 0.07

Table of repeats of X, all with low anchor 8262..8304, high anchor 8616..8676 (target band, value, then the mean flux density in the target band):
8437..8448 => 0.01 mag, 6.39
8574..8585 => -0.02 mag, 6.38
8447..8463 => -0.01 mag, 6.49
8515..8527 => 0.01 mag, 6.28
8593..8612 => -0.04 mag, 6.48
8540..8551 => 0.23 mag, 5.1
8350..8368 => 0.02 mag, 6.42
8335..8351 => 0.00 mag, 6.58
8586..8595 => -0.03 mag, 6.45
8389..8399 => -0.03 mag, 6.65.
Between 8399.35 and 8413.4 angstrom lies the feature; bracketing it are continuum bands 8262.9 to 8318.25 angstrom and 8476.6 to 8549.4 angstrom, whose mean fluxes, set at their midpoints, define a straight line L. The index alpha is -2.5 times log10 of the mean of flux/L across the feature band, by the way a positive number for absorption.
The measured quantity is -0.04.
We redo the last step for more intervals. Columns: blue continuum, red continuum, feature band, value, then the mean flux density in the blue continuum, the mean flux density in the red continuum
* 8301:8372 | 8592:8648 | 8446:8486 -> 0.01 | 6.49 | 6.49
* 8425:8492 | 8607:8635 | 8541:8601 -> 0.05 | 6.43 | 6.42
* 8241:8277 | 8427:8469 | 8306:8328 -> 0.02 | 6.66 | 6.41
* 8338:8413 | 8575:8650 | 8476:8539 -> 0.04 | 6.51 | 6.48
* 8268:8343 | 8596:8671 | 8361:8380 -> 0.00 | 6.56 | 6.27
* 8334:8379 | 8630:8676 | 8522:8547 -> 0.09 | 6.52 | 6.11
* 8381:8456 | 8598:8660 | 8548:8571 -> 0.05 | 6.5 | 6.42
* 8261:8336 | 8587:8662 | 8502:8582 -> 0.06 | 6.56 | 6.37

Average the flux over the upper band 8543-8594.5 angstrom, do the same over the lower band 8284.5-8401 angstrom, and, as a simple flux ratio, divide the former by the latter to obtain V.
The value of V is 0.9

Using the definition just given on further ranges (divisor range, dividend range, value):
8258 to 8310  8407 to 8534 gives 0.97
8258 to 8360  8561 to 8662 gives 0.97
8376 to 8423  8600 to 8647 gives 0.99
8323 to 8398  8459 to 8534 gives 0.97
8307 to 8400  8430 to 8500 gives 0.97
